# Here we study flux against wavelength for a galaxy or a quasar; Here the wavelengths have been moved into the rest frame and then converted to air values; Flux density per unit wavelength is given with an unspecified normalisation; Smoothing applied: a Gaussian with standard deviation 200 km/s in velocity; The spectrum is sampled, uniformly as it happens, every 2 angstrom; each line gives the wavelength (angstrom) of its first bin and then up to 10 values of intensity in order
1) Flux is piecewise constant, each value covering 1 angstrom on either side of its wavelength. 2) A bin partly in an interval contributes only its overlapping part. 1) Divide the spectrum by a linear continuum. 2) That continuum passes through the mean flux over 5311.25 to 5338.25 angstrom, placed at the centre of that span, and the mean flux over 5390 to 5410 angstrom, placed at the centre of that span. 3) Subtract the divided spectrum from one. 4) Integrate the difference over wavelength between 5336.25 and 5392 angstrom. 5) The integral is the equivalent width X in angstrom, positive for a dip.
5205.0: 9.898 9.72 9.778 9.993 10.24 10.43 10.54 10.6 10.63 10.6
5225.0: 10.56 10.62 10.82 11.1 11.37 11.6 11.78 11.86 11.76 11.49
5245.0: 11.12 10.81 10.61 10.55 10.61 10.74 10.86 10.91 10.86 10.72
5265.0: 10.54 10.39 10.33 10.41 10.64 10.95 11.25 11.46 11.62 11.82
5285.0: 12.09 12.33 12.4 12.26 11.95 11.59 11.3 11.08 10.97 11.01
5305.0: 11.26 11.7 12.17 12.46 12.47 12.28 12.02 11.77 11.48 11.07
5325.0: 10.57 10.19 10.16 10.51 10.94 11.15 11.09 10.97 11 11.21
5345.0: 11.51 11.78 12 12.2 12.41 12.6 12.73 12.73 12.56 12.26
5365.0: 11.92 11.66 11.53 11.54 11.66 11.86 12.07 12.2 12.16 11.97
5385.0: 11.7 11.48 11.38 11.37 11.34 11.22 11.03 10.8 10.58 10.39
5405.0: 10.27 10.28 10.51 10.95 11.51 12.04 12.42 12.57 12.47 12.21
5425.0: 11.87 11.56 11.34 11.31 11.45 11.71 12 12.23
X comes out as -4.3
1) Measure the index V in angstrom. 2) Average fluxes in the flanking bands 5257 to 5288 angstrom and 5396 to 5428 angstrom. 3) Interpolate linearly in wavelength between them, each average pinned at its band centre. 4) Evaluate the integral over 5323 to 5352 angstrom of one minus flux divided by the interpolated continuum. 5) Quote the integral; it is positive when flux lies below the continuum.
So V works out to 0.3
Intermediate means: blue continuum 11.1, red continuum 11.3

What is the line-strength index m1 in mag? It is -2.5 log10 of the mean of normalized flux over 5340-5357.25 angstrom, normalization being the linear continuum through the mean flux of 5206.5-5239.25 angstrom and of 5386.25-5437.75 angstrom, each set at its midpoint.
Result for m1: -0.07 mag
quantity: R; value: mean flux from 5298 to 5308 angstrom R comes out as 11.2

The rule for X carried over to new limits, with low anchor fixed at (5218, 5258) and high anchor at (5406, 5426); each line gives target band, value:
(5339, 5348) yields 0.1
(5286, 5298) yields -0.8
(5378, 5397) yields -0.1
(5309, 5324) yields -0.9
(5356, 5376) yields -1.0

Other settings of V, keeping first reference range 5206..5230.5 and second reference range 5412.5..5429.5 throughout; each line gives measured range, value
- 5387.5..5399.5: 0.6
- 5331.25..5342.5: 0.3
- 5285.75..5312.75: -1.7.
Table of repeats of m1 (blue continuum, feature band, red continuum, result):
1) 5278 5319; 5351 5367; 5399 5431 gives -0.07 mag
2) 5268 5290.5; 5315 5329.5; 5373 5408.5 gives 0.02 mag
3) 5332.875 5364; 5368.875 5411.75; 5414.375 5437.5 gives 0.06 mag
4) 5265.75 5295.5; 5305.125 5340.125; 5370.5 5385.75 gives 0.03 mag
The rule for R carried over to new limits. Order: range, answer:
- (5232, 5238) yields 11.6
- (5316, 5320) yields 11.9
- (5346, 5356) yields 12.2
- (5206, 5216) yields 10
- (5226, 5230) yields 10.7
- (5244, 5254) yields 10.7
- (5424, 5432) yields 11.5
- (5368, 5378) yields 11.7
